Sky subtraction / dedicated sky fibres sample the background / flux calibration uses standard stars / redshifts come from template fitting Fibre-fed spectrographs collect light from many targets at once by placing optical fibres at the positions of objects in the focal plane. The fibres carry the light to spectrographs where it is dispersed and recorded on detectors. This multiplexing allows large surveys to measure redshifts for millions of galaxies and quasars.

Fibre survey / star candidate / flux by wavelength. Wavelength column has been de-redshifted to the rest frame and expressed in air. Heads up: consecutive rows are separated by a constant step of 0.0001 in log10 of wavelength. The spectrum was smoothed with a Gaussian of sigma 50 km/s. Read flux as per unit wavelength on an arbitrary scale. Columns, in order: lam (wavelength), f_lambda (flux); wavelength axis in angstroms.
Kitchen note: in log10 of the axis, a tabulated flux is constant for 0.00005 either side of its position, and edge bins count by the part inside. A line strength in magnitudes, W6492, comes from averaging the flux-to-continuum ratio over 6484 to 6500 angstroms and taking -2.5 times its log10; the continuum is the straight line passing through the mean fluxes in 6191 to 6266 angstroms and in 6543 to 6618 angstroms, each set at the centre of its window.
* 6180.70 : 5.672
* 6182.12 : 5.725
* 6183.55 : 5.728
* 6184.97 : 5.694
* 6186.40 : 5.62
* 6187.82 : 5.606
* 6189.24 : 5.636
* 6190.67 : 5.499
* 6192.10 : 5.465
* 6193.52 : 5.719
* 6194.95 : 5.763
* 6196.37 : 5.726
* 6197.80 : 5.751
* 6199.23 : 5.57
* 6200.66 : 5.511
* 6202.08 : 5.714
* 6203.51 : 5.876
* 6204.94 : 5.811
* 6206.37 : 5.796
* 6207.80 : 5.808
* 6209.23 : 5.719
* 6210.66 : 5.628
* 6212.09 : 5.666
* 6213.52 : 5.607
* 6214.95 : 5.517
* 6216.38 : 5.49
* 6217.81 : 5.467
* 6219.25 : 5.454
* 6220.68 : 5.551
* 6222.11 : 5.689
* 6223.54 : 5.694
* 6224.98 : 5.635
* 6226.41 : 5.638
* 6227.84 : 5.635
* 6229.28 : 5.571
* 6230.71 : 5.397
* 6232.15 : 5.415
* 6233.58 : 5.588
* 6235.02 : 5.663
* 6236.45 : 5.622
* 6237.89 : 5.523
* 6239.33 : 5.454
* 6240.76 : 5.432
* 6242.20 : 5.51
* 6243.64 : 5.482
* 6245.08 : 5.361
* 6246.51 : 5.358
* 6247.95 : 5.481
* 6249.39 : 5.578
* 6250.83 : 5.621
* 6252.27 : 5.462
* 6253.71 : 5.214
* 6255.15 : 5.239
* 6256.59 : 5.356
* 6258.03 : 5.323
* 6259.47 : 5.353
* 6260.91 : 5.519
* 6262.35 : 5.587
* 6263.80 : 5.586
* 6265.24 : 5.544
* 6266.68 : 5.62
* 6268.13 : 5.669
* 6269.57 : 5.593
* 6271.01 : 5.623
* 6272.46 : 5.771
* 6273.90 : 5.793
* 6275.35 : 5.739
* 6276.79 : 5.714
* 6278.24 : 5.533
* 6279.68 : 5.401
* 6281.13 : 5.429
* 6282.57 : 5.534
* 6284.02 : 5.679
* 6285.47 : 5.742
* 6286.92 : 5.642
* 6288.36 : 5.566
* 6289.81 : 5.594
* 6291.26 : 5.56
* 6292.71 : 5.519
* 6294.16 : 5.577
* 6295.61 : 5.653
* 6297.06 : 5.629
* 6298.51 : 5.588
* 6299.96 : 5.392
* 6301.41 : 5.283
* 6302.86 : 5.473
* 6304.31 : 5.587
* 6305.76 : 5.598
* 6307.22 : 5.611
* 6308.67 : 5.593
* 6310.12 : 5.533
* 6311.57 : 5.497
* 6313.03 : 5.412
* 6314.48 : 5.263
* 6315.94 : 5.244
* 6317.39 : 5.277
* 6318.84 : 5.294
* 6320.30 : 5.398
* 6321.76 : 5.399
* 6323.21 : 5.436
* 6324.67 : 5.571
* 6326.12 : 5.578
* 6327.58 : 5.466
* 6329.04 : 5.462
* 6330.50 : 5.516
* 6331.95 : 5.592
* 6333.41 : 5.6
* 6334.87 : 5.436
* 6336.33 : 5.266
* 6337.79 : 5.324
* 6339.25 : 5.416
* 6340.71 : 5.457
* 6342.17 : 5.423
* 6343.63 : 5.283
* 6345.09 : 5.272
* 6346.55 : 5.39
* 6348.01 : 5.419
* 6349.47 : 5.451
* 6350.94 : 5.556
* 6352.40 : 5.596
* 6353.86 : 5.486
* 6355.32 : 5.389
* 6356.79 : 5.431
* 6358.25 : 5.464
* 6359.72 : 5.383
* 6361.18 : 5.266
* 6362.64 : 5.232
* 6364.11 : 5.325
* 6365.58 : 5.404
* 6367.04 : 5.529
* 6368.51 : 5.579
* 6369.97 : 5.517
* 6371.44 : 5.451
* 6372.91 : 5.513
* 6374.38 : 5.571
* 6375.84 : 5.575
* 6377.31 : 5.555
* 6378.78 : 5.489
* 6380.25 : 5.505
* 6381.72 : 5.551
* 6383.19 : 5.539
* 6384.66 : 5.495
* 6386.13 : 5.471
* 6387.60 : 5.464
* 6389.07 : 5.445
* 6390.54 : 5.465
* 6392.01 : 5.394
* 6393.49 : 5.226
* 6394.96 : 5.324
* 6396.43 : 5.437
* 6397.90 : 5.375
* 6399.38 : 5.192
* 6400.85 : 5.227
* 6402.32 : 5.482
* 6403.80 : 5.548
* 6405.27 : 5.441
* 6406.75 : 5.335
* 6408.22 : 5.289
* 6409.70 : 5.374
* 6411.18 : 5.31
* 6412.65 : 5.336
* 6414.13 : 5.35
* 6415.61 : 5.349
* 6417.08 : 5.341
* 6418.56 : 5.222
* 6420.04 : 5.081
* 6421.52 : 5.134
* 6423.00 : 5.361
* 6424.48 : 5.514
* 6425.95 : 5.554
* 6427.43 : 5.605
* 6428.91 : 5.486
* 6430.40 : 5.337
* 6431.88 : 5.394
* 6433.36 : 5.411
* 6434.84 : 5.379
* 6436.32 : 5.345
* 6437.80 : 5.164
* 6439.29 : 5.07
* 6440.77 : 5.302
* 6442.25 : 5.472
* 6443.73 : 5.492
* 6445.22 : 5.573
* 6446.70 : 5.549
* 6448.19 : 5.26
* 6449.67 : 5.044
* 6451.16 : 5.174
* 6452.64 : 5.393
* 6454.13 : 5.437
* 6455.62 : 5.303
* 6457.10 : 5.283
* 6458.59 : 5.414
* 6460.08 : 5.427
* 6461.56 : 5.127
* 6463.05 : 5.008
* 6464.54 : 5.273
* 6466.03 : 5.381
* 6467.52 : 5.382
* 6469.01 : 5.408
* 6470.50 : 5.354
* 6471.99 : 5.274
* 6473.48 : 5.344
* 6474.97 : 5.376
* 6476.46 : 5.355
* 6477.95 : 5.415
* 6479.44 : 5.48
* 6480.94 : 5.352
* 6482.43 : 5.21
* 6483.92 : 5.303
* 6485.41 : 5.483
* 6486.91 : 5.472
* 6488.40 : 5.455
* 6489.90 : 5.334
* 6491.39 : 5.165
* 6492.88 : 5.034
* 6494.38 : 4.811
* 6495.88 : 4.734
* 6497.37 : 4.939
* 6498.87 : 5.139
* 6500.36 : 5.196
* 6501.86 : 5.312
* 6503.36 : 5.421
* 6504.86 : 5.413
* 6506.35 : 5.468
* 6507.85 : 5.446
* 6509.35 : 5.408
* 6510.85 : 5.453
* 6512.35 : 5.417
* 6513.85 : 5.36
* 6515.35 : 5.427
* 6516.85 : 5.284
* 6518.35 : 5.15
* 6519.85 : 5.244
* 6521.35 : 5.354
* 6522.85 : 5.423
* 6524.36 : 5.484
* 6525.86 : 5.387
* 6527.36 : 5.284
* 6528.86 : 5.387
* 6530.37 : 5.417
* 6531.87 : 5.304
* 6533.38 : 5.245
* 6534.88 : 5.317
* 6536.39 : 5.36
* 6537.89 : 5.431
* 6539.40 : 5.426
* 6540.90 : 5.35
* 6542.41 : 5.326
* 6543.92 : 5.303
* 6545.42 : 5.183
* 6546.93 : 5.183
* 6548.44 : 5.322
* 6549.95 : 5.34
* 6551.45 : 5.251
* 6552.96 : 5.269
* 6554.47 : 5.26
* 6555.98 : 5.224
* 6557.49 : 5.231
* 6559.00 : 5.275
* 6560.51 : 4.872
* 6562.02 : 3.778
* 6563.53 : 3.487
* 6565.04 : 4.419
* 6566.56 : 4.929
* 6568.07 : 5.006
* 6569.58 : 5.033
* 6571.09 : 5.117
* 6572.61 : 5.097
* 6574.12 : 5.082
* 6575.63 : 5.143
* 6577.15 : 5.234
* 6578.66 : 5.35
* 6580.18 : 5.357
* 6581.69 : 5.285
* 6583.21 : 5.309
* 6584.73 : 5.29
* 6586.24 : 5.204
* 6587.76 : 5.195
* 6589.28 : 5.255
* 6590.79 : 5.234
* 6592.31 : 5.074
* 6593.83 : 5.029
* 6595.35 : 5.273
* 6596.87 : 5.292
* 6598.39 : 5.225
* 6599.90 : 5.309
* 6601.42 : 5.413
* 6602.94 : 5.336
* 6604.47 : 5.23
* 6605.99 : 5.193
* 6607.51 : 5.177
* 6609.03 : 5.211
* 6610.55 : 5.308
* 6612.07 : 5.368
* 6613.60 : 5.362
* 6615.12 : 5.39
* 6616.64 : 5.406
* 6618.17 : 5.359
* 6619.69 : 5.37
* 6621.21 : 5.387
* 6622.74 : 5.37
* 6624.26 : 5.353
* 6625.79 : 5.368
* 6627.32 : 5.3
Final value 0.018 mag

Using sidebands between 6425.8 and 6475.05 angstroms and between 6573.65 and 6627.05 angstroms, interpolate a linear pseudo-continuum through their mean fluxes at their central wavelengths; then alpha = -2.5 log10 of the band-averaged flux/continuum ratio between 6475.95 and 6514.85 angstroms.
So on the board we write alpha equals 0.01 mag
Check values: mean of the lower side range 5.34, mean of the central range 5.29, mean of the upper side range 5.28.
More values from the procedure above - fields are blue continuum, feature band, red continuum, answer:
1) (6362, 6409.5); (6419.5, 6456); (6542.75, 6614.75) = 0.00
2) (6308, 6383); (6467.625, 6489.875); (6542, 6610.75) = -0.02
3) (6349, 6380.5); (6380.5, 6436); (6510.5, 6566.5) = 0.00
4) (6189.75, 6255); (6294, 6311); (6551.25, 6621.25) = -0.01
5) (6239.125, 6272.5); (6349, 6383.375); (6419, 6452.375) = -0.01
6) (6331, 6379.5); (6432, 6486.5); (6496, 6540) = 0.01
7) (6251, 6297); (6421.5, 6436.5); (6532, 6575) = -0.03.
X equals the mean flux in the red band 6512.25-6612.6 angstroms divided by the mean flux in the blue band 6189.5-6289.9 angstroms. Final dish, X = 0.9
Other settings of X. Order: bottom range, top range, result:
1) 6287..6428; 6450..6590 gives 0.96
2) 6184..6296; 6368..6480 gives 0.96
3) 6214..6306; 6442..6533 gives 0.96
